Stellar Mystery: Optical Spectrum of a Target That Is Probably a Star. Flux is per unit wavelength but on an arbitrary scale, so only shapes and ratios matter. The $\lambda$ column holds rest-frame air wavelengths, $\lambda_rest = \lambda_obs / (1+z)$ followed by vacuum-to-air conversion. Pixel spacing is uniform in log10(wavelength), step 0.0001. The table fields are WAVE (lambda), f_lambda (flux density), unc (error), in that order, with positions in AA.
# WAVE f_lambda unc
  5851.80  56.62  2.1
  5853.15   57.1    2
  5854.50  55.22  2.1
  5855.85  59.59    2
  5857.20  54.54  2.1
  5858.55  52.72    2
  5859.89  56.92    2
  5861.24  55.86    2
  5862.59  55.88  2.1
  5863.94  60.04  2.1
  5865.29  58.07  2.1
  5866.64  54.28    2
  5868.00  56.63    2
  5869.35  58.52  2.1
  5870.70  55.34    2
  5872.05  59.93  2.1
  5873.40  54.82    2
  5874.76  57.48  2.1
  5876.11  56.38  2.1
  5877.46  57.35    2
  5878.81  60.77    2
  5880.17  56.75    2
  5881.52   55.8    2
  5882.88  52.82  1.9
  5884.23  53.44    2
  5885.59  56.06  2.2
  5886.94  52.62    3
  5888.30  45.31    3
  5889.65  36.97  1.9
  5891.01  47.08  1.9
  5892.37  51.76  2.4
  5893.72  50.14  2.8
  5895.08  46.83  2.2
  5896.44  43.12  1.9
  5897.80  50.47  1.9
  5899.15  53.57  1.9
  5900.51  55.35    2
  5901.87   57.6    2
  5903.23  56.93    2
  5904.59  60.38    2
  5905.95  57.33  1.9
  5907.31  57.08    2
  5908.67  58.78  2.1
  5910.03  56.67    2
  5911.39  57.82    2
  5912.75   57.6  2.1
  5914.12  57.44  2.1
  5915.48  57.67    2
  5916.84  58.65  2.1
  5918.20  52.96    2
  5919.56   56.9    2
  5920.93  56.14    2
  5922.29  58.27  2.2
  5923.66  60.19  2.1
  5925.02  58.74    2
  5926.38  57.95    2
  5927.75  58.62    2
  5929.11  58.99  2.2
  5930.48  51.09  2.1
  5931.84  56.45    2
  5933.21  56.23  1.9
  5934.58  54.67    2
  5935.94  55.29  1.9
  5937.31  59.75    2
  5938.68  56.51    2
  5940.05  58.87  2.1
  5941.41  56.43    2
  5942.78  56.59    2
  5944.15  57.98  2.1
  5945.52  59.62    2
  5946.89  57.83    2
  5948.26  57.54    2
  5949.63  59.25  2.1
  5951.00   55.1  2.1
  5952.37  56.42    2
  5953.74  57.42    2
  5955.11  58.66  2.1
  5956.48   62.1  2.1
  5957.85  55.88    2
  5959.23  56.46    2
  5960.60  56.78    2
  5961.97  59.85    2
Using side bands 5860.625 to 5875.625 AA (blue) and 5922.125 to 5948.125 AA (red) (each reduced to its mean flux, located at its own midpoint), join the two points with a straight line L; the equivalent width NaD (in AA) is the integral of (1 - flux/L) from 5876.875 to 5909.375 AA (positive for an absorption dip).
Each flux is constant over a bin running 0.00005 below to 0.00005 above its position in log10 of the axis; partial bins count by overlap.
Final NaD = 2.3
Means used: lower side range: 57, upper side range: 57.3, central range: 53.1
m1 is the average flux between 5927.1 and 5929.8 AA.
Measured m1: 58.8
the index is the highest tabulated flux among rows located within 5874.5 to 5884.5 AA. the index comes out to 60.77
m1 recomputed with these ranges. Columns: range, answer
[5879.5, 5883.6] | 55.1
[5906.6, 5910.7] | 57.5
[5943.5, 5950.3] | 58.4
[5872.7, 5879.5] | 57.4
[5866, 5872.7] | 56.9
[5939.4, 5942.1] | 57.8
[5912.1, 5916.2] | 57.5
